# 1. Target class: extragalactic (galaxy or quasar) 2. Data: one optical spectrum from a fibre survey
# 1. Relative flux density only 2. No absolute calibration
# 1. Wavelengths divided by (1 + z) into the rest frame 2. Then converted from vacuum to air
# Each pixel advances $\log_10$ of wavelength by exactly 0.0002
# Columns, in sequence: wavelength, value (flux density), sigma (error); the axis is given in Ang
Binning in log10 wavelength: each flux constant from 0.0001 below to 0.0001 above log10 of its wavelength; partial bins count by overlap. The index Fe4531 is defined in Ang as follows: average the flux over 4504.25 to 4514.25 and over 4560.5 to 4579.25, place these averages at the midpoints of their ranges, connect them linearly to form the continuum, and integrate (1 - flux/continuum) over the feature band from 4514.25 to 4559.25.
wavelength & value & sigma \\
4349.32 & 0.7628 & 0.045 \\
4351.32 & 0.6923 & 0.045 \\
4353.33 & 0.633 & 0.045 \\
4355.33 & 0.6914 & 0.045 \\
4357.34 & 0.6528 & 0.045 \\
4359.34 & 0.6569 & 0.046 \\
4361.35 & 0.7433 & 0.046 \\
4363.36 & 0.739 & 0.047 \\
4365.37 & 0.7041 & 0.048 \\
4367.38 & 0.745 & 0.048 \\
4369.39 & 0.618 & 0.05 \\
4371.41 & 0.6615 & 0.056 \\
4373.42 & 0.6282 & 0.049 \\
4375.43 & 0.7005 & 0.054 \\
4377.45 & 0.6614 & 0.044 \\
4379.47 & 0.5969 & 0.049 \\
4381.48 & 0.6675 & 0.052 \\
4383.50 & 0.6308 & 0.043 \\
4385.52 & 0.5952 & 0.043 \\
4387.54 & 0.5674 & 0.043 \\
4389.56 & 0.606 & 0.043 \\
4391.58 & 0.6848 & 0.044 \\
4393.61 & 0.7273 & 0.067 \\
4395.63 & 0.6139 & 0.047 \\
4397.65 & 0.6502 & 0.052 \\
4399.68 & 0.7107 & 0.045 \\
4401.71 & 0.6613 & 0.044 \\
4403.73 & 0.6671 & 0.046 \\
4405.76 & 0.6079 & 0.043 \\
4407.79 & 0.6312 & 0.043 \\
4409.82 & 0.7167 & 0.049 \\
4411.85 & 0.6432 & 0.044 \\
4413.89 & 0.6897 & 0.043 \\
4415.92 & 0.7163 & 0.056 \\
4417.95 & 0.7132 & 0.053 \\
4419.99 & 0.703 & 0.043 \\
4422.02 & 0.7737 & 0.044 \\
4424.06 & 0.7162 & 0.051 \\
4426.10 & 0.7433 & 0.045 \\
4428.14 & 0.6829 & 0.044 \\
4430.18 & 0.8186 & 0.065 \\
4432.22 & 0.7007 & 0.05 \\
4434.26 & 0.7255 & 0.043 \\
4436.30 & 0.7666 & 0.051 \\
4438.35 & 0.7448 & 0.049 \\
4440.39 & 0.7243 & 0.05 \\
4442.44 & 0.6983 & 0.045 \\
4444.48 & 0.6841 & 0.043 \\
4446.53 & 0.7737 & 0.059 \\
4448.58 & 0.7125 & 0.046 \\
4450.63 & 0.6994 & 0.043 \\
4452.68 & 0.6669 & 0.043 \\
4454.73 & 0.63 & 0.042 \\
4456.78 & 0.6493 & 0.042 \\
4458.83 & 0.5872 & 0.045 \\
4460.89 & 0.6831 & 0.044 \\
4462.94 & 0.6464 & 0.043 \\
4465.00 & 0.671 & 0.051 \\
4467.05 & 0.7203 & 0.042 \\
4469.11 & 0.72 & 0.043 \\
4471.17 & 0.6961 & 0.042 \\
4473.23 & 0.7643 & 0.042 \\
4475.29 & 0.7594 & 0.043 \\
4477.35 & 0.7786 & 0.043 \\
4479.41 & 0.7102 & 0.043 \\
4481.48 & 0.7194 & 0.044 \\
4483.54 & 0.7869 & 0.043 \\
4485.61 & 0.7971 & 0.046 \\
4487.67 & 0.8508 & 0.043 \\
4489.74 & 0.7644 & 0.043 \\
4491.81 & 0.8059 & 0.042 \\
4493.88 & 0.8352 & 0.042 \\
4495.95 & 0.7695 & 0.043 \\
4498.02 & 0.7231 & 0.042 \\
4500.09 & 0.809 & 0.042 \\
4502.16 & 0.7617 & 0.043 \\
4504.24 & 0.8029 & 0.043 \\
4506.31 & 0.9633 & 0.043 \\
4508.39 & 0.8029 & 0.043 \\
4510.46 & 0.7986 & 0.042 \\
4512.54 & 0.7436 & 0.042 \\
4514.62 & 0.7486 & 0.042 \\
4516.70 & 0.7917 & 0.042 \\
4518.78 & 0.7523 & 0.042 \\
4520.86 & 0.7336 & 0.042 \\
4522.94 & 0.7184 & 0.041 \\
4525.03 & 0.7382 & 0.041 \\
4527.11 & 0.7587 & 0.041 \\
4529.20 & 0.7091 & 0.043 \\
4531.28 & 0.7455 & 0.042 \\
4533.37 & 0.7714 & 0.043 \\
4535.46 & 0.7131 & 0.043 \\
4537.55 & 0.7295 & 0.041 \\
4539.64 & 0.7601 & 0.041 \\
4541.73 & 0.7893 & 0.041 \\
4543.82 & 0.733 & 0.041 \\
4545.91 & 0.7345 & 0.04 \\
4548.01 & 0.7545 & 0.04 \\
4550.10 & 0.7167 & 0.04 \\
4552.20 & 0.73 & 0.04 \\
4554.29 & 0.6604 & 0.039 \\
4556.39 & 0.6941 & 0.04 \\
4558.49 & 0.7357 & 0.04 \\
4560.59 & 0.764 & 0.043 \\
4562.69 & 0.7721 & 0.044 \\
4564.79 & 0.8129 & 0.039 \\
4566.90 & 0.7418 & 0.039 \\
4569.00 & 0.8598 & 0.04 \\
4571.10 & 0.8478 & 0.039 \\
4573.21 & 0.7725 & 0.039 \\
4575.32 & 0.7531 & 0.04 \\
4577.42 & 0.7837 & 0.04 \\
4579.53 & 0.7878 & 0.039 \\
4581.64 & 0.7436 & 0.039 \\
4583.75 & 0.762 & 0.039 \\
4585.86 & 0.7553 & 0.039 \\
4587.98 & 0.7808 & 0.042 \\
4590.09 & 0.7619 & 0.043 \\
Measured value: 3.9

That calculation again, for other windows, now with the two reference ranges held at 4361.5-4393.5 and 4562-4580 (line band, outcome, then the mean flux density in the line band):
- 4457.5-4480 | 0.61 Ang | 0.703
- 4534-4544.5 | 0.33 Ang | 0.747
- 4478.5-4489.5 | -0.61 Ang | 0.773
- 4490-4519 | -1.84 Ang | 0.794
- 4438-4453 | -0.18 Ang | 0.714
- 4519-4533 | 0.46 Ang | 0.737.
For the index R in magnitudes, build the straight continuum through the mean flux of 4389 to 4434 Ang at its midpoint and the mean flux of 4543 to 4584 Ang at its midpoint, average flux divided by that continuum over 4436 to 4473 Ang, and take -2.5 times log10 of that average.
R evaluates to 0.03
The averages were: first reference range 0.691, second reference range 0.758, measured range 0.693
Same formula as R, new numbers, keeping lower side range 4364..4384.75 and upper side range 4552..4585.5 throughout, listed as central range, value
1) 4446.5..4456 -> 0.02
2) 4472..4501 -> -0.08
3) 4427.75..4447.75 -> -0.06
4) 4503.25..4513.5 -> -0.13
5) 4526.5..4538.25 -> 0.01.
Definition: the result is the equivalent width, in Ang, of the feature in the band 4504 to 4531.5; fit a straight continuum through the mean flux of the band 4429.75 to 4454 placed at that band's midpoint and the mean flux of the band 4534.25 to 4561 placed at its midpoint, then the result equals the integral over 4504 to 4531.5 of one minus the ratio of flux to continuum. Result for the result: -1.6 Ang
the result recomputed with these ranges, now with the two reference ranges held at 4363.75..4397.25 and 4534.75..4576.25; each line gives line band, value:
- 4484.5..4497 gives -1.5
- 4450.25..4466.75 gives 1.0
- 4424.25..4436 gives -0.9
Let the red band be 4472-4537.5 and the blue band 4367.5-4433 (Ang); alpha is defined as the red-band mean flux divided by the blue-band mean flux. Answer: 1.15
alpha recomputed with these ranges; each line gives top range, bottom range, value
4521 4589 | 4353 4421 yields 1.13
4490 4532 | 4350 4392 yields 1.17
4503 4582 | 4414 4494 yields 1.05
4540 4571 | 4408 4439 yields 1.05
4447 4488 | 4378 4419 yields 1.09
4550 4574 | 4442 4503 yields 1.04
